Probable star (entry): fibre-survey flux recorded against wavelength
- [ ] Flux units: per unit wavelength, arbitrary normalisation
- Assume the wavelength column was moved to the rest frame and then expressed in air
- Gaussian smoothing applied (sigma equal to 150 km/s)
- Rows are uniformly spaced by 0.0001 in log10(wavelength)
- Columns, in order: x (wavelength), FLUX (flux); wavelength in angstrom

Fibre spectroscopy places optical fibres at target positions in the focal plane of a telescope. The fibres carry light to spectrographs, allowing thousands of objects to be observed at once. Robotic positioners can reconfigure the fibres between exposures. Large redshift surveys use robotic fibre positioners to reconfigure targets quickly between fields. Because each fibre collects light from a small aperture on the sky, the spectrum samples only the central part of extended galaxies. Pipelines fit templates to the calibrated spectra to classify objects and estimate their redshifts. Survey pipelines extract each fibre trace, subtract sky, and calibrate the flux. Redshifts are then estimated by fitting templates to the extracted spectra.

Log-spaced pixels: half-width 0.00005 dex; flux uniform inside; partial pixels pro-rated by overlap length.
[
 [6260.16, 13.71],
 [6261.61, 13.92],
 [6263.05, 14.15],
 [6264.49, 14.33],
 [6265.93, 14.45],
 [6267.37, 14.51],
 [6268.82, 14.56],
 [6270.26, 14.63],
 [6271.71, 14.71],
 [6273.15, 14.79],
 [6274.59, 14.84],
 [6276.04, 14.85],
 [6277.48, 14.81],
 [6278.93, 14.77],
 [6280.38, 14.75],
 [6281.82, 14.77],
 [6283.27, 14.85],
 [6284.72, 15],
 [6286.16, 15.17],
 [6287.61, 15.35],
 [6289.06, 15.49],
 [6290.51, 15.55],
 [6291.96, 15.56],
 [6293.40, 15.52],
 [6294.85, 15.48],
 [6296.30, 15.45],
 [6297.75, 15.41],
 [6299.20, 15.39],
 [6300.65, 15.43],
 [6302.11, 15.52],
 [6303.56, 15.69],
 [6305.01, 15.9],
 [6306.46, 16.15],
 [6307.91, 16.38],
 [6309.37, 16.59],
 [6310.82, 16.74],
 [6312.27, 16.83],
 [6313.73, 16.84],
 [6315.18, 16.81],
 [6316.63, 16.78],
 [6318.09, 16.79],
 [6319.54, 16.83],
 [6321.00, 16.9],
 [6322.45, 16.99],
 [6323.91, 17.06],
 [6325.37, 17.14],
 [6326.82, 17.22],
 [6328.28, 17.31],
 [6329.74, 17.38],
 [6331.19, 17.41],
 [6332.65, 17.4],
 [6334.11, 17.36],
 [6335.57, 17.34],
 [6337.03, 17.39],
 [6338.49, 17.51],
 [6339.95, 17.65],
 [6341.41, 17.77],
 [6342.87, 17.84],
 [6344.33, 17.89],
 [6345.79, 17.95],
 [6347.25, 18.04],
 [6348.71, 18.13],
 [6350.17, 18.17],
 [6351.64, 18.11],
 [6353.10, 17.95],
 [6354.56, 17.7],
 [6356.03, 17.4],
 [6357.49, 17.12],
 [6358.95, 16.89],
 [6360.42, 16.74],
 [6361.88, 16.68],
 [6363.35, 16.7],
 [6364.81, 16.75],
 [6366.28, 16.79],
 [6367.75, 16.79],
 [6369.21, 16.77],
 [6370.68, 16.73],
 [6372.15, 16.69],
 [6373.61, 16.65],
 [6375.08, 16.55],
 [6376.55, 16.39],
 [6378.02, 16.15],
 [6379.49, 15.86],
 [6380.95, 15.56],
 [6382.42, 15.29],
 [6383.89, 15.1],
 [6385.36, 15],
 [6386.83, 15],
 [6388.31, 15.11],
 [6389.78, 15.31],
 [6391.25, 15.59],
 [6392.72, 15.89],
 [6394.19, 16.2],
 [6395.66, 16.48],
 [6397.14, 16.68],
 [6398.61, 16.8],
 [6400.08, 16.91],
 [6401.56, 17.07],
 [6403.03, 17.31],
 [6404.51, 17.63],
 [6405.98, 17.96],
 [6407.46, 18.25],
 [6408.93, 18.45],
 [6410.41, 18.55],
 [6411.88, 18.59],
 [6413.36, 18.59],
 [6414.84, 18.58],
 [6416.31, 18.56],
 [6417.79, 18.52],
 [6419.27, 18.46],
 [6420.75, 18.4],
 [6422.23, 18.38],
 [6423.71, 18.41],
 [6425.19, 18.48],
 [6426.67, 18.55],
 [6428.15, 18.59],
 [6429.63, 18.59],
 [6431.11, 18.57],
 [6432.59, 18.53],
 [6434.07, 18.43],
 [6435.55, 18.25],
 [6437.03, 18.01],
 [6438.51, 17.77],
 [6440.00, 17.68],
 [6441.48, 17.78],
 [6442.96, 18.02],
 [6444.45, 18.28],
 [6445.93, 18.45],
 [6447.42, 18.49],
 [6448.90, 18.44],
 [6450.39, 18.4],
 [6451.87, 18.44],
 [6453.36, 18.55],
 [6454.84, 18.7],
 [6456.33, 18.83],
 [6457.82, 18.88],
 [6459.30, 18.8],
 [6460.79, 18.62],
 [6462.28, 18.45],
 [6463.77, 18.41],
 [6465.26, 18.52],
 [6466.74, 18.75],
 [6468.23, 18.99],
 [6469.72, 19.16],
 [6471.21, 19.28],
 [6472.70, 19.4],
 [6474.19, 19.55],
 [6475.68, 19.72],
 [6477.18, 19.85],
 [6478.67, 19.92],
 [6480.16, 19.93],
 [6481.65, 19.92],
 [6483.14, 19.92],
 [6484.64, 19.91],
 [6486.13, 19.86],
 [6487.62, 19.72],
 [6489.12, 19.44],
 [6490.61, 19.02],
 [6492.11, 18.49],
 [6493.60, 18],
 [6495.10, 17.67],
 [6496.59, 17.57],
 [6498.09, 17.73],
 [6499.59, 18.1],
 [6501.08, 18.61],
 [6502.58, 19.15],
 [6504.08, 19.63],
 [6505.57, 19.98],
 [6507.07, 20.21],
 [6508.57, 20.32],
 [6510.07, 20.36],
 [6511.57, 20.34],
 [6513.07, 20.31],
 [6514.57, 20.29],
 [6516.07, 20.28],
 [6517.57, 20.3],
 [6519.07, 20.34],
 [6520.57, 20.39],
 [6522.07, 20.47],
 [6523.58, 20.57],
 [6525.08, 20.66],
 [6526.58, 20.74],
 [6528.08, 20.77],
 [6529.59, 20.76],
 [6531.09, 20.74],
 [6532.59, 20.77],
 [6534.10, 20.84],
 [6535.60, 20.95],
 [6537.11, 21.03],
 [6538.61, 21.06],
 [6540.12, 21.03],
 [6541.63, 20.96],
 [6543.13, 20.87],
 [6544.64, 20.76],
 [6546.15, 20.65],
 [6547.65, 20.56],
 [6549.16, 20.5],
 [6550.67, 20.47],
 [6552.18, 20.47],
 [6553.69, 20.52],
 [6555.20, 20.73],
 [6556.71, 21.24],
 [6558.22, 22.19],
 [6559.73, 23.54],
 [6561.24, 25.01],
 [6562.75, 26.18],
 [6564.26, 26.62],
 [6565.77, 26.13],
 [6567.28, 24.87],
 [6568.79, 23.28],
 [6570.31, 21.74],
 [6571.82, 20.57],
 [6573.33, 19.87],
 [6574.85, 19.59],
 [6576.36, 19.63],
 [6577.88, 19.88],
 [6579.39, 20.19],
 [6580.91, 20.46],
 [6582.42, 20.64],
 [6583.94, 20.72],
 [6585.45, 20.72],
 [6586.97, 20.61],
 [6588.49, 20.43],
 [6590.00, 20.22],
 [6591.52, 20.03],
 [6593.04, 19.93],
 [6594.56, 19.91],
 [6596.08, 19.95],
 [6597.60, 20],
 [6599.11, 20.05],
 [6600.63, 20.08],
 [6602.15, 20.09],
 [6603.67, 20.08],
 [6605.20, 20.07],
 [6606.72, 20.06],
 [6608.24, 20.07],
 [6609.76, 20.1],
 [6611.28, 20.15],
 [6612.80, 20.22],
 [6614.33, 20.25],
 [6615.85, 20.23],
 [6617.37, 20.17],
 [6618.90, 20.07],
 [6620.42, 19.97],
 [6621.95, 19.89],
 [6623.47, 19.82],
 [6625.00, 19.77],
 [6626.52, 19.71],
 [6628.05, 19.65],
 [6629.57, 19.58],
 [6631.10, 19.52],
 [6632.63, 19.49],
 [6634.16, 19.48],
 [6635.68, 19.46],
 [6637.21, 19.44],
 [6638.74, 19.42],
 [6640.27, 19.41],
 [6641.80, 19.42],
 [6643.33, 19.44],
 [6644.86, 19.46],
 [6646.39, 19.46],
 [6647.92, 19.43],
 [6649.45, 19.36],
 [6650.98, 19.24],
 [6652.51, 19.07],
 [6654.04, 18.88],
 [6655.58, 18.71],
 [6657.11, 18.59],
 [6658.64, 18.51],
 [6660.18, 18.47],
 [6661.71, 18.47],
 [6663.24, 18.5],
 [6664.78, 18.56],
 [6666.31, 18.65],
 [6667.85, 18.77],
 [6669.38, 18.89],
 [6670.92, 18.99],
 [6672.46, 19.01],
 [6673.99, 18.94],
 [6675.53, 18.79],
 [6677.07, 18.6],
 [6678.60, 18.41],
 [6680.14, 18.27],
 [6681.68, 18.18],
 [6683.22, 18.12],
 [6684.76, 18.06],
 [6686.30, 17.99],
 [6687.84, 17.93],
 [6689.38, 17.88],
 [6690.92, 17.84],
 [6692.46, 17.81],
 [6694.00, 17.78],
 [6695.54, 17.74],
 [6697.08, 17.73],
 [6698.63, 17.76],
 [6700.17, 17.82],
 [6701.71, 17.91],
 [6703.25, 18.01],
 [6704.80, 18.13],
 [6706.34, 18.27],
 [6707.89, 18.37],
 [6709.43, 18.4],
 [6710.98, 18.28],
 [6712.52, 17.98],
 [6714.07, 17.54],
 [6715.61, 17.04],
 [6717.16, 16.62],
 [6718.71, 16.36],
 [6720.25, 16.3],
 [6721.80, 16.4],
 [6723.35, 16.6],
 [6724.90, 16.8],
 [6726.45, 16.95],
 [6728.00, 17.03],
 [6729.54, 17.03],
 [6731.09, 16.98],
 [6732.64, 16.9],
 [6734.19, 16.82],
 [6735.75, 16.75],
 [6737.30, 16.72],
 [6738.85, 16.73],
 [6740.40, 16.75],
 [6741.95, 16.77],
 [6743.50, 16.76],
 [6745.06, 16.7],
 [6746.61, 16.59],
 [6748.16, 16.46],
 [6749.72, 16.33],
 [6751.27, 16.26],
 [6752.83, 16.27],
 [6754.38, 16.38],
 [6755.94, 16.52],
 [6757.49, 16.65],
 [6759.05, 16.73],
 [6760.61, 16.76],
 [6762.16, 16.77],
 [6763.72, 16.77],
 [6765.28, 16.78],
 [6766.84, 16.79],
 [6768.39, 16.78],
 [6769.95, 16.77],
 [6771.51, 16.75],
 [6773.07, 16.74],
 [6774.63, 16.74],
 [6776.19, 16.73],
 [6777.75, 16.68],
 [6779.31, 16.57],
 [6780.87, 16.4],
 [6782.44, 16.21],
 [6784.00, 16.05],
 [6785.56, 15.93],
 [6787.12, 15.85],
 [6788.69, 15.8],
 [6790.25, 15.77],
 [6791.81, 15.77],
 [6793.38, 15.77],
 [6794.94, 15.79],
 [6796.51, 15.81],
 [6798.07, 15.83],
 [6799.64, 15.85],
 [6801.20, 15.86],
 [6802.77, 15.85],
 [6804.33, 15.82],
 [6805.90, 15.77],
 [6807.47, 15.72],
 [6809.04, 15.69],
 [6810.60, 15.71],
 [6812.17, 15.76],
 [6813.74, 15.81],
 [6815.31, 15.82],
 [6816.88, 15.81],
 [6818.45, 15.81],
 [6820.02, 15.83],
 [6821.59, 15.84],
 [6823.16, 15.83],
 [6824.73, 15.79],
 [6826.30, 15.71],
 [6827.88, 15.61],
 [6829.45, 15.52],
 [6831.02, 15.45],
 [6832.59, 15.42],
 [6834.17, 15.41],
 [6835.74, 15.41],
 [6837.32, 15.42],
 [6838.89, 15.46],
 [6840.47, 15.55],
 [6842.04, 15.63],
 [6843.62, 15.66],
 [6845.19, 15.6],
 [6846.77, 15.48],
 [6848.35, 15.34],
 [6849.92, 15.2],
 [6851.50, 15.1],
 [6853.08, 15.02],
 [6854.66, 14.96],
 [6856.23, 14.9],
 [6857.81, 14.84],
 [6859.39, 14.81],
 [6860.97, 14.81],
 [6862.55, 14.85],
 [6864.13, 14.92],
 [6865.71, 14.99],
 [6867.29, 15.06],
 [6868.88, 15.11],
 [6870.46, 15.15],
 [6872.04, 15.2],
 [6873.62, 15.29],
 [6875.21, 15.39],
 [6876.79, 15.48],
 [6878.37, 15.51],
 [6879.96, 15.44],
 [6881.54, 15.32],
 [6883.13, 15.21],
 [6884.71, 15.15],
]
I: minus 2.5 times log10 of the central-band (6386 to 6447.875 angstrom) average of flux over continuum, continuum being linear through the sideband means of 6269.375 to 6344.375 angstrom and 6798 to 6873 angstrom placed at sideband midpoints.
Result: -0.11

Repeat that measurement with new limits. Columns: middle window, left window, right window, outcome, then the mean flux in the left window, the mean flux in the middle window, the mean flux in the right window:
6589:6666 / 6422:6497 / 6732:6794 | -0.12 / 18.8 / 19.6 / 16.5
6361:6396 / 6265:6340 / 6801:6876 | -0.01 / 16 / 16.1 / 15.4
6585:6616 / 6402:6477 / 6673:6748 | -0.13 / 18.5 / 20.1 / 17.5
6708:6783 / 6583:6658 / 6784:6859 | 0.02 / 19.8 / 16.8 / 15.6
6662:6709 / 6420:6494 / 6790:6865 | -0.09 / 18.8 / 18.3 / 15.5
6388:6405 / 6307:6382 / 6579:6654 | 0.08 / 17.1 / 16.4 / 19.9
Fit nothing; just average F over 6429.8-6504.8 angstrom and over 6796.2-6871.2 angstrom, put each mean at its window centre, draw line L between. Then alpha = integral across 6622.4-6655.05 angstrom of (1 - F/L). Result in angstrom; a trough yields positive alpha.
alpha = -4.2 angstrom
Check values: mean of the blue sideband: 18.8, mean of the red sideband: 15.5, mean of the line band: 19.5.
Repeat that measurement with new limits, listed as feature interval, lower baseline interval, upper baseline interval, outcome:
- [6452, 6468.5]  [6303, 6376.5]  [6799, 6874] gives -1.9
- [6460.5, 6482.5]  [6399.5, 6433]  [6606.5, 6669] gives -0.8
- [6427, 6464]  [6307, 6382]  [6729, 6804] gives -3.2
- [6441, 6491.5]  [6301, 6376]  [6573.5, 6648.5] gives -1.7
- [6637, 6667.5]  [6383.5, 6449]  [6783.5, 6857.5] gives -4.7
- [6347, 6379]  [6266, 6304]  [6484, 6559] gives -0.6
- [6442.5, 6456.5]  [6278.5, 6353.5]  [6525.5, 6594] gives 0.5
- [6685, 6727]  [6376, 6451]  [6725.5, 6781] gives -1.9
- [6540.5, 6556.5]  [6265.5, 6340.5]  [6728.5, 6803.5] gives -4.4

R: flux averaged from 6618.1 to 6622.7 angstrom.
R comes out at 19.9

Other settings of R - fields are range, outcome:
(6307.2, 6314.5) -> 16.7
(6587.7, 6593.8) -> 20.2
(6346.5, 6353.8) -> 18.1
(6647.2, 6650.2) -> 19.4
